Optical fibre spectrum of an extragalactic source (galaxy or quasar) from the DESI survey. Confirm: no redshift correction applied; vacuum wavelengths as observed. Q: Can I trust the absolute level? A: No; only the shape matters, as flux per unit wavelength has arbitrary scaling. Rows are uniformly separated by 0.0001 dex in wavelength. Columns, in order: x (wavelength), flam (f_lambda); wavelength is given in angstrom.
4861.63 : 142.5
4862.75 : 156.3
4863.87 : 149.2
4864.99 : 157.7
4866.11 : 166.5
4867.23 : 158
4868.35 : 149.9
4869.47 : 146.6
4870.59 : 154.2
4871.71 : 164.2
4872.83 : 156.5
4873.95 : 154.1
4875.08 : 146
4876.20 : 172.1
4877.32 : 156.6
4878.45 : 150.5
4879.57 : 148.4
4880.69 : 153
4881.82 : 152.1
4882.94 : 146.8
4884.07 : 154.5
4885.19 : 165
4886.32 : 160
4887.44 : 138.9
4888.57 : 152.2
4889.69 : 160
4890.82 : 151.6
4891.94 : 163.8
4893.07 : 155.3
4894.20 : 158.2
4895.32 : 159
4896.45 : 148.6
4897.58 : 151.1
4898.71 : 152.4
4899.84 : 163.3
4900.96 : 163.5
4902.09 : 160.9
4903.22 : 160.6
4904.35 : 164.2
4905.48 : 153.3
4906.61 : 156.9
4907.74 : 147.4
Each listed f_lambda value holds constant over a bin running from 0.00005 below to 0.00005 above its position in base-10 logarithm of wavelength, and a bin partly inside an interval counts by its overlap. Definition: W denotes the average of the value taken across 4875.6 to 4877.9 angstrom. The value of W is 164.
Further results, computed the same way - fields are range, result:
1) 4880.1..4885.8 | 154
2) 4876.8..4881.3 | 152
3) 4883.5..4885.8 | 159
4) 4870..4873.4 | 159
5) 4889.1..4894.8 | 158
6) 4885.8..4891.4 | 153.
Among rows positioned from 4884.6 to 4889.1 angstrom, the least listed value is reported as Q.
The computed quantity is 138.9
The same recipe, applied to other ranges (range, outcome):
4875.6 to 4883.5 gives 146.8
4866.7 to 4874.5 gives 146.6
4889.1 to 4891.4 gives 151.6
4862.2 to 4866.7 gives 149.2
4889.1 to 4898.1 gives 148.6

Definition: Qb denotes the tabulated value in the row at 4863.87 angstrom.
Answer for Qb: 149.2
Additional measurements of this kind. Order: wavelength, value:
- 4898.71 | 152.4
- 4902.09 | 160.9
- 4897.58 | 151.1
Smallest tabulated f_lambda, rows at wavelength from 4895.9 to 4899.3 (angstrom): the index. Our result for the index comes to 148.6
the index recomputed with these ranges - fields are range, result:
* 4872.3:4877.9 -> 146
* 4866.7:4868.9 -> 149.9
